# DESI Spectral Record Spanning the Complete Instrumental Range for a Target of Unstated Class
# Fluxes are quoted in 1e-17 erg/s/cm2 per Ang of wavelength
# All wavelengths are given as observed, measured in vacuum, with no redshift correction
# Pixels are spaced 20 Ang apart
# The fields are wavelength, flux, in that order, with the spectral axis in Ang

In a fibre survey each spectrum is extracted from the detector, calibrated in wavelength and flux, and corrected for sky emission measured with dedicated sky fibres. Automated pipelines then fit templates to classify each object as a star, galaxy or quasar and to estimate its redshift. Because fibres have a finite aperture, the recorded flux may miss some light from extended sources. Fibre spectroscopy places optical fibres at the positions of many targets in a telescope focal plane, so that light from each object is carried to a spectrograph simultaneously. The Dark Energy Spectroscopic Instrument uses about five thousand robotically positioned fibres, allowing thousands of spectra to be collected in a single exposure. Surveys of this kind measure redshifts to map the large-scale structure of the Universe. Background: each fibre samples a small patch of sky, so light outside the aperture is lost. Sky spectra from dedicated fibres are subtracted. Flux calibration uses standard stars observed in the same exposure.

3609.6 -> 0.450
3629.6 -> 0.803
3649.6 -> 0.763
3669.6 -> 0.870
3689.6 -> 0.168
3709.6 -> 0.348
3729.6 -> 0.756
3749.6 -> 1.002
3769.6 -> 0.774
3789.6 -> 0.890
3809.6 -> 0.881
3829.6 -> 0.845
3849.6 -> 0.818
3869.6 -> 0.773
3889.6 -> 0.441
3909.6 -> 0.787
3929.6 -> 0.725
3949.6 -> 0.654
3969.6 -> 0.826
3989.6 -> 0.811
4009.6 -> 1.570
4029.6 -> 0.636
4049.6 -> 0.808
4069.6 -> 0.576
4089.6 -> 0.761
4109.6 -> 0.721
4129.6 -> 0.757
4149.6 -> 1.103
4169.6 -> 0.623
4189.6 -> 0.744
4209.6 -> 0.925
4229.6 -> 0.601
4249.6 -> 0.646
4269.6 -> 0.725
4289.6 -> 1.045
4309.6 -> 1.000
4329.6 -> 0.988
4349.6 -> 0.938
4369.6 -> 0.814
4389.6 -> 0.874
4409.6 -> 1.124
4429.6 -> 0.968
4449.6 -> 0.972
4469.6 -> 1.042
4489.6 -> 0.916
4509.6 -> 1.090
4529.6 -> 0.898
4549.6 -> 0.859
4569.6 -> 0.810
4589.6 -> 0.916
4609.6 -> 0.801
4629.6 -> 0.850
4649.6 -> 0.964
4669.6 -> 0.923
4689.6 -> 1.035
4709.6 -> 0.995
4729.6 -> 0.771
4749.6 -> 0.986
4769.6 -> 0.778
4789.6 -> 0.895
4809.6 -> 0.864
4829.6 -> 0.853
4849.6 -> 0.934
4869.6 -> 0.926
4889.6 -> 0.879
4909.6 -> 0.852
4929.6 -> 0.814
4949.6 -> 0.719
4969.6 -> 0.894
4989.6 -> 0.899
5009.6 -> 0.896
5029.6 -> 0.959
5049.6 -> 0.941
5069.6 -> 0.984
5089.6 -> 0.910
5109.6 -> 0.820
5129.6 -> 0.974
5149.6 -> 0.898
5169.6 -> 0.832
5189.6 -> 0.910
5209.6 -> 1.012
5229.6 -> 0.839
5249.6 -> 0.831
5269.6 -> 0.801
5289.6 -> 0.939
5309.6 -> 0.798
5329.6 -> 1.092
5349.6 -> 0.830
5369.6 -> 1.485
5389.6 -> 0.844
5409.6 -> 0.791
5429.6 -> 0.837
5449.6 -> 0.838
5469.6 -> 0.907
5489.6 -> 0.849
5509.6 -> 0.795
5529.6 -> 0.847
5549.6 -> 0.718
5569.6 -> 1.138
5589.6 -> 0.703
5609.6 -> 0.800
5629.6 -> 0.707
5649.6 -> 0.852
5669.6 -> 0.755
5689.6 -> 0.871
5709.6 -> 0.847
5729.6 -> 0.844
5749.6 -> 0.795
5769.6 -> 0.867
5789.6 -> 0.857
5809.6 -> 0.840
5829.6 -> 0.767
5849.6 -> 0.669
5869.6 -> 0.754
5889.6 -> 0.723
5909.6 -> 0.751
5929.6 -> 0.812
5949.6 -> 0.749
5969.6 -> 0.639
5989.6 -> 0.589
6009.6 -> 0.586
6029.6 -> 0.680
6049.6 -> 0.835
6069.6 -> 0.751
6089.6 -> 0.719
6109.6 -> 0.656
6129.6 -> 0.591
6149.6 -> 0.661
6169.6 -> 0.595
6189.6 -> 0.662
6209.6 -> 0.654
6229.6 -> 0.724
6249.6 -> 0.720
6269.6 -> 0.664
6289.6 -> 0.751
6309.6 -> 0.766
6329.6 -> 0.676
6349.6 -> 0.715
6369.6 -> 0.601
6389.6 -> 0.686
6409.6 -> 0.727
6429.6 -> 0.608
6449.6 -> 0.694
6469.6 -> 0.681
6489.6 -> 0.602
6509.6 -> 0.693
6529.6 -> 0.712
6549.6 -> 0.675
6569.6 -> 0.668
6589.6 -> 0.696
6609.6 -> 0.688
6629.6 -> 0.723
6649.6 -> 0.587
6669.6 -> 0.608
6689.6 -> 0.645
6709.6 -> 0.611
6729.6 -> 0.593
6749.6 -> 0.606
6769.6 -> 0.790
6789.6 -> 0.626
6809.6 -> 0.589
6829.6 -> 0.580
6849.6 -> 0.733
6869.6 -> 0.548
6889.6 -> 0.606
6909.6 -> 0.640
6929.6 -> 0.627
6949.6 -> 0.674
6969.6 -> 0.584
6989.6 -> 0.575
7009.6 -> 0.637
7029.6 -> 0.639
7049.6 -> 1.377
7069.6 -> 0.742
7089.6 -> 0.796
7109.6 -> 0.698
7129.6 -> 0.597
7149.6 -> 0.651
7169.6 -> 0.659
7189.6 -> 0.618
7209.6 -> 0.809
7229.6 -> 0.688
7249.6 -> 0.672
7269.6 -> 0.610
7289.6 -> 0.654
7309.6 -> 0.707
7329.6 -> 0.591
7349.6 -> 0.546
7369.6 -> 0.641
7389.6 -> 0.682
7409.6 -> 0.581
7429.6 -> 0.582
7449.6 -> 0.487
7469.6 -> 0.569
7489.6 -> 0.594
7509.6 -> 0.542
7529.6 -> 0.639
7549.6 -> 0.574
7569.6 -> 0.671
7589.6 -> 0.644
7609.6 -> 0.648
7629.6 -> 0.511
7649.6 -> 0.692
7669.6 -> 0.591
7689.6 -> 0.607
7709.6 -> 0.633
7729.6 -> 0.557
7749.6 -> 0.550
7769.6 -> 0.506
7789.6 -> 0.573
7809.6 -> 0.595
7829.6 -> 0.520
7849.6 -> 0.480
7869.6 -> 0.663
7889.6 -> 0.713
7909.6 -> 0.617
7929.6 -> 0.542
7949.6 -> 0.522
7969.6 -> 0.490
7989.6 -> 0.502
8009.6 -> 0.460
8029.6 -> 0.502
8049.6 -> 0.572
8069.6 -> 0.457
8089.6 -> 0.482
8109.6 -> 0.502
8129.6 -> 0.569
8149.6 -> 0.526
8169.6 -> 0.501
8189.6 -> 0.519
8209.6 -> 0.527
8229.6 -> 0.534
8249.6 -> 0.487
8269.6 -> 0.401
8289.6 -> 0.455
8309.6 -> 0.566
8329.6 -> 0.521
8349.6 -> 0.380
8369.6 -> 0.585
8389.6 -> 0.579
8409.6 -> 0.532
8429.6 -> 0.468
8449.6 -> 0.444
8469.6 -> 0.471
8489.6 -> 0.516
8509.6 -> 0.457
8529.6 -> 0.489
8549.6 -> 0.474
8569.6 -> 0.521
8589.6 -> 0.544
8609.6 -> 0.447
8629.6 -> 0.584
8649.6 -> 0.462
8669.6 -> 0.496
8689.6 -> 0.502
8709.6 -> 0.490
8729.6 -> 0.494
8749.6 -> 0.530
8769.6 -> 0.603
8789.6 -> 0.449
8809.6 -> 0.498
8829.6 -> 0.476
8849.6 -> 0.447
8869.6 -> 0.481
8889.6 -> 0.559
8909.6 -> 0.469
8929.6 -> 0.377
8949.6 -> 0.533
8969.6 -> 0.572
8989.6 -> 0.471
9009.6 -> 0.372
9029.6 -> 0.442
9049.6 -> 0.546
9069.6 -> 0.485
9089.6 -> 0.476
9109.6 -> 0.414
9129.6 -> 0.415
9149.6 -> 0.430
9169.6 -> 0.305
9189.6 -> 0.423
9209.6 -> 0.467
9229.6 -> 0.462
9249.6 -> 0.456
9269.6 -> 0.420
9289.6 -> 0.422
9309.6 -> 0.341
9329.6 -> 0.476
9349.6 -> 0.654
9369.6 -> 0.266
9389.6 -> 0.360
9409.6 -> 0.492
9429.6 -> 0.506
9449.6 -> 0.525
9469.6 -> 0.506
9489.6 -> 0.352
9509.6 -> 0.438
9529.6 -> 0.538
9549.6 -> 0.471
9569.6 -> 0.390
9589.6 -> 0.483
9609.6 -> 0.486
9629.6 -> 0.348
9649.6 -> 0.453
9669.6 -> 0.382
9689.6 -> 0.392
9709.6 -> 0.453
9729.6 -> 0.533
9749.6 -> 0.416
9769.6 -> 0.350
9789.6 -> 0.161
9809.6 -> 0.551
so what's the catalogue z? 0.073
